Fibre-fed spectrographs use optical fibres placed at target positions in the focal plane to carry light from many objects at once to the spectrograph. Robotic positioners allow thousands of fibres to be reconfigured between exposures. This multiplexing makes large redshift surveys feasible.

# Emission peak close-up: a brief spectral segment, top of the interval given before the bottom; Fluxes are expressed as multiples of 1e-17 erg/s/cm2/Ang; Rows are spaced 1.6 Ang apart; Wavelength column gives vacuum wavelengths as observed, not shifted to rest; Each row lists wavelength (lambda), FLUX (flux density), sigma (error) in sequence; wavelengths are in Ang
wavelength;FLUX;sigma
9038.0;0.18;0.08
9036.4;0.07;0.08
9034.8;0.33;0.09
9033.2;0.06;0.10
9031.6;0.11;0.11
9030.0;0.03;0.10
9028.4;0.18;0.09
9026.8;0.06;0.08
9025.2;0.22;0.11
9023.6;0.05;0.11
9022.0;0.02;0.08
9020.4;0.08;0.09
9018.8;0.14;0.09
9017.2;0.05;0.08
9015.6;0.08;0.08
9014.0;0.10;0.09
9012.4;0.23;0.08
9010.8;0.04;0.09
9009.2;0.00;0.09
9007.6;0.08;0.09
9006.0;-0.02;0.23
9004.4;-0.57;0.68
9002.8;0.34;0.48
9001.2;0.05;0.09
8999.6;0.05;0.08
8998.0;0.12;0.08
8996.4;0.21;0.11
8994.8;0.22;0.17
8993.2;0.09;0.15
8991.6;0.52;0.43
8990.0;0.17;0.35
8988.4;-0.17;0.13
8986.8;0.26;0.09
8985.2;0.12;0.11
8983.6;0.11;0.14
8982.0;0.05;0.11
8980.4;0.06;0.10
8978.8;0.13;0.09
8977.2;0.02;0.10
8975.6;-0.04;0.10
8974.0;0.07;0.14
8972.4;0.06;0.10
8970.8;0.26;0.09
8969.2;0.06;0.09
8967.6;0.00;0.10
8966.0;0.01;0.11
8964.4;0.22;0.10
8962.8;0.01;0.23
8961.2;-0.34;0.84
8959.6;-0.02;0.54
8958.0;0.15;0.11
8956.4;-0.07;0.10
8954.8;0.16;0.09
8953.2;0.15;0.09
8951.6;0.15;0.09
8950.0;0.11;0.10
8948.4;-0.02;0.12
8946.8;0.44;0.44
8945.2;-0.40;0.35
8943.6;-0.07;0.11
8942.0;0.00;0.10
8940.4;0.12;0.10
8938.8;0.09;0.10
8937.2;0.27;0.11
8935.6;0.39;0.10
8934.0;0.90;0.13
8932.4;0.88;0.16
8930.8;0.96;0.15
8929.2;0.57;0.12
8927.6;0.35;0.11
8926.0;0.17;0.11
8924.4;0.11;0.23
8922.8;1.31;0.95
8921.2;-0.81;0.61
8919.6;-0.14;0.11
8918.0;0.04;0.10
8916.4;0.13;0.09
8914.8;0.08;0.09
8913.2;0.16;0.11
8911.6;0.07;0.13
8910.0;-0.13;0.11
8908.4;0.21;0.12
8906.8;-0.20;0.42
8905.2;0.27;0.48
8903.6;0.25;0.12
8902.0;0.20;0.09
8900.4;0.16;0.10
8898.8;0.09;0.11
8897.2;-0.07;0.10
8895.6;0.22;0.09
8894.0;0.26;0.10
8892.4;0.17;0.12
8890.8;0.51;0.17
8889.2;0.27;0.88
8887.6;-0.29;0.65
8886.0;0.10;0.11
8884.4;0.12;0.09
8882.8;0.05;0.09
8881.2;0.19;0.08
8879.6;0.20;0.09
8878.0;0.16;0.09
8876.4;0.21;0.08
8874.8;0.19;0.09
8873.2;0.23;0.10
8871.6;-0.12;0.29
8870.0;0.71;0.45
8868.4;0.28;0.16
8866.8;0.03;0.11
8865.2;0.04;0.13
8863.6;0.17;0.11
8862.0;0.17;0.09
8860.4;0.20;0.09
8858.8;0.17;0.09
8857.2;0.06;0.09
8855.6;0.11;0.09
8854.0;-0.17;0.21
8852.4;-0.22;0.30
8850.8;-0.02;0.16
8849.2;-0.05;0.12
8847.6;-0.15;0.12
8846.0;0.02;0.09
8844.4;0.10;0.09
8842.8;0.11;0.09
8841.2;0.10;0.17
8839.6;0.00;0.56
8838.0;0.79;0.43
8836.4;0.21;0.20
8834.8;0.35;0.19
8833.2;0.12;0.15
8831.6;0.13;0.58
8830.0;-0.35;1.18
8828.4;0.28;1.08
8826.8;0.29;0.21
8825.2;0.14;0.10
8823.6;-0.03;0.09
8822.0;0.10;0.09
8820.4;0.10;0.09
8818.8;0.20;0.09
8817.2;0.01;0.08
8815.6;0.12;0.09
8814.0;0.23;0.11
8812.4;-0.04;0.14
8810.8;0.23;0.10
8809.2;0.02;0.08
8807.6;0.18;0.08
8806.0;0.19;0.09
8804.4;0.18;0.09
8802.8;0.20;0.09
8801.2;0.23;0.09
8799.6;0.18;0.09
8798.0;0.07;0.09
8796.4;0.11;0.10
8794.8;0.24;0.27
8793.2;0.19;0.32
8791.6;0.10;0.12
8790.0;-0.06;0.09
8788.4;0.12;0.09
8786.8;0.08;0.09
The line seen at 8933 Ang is H-beta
